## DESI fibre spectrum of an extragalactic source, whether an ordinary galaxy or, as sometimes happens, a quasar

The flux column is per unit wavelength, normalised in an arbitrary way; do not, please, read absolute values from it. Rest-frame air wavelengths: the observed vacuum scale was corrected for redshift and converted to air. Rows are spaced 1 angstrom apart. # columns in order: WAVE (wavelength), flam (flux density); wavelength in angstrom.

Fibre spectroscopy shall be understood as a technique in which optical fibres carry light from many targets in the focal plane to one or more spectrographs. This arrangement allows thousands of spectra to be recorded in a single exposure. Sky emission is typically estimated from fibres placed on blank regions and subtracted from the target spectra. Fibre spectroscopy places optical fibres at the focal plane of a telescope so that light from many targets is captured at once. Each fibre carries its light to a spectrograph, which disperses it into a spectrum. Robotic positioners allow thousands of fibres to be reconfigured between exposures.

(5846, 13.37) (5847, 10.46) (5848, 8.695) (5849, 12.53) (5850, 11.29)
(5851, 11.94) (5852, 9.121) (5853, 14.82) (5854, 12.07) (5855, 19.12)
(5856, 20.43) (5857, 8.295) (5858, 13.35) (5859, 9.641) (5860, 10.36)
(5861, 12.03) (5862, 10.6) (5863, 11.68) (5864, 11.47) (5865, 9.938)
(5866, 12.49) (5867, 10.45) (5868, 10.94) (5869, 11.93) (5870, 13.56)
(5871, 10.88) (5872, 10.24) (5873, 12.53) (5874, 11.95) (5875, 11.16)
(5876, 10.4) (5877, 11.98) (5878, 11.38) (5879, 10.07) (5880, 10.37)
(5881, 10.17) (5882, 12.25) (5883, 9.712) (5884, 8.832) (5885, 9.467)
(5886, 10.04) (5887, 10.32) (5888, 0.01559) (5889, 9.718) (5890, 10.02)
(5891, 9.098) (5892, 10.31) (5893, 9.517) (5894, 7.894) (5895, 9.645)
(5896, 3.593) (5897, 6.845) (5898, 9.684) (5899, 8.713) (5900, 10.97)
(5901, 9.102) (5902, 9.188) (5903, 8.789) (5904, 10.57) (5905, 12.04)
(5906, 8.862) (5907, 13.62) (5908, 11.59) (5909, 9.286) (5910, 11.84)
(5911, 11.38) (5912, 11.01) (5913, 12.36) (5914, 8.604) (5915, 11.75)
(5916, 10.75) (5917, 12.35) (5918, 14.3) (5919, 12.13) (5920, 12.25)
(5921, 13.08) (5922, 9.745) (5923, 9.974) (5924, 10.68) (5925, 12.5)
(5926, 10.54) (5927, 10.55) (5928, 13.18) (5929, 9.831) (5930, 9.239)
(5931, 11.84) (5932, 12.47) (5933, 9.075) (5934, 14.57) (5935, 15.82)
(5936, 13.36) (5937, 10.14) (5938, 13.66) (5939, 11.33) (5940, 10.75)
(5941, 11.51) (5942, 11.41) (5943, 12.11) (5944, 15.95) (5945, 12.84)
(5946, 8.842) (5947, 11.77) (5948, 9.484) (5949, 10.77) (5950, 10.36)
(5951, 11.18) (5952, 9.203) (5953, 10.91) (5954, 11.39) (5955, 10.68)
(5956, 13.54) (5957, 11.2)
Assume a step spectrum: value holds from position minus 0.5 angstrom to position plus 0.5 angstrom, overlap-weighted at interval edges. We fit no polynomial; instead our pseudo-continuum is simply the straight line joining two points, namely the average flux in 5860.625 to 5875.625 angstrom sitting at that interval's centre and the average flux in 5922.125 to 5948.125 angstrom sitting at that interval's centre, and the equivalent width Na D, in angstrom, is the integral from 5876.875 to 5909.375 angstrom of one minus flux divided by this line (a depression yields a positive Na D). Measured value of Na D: 5.8 angstrom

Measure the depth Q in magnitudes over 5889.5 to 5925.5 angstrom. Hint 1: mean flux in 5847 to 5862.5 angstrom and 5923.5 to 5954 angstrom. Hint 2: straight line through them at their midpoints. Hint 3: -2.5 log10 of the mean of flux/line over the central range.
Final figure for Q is 0.136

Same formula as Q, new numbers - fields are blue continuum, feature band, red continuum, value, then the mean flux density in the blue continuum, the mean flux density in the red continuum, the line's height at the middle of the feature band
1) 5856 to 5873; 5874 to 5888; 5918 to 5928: 0.13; 11.4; 11.5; 11.5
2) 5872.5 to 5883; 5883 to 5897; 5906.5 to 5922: 0.33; 11.2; 11.7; 11.3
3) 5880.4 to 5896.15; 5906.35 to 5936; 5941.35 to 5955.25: -0.14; 8.91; 11.2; 10.2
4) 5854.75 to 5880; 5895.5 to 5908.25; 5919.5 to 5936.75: 0.23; 11.8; 11.7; 11.7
